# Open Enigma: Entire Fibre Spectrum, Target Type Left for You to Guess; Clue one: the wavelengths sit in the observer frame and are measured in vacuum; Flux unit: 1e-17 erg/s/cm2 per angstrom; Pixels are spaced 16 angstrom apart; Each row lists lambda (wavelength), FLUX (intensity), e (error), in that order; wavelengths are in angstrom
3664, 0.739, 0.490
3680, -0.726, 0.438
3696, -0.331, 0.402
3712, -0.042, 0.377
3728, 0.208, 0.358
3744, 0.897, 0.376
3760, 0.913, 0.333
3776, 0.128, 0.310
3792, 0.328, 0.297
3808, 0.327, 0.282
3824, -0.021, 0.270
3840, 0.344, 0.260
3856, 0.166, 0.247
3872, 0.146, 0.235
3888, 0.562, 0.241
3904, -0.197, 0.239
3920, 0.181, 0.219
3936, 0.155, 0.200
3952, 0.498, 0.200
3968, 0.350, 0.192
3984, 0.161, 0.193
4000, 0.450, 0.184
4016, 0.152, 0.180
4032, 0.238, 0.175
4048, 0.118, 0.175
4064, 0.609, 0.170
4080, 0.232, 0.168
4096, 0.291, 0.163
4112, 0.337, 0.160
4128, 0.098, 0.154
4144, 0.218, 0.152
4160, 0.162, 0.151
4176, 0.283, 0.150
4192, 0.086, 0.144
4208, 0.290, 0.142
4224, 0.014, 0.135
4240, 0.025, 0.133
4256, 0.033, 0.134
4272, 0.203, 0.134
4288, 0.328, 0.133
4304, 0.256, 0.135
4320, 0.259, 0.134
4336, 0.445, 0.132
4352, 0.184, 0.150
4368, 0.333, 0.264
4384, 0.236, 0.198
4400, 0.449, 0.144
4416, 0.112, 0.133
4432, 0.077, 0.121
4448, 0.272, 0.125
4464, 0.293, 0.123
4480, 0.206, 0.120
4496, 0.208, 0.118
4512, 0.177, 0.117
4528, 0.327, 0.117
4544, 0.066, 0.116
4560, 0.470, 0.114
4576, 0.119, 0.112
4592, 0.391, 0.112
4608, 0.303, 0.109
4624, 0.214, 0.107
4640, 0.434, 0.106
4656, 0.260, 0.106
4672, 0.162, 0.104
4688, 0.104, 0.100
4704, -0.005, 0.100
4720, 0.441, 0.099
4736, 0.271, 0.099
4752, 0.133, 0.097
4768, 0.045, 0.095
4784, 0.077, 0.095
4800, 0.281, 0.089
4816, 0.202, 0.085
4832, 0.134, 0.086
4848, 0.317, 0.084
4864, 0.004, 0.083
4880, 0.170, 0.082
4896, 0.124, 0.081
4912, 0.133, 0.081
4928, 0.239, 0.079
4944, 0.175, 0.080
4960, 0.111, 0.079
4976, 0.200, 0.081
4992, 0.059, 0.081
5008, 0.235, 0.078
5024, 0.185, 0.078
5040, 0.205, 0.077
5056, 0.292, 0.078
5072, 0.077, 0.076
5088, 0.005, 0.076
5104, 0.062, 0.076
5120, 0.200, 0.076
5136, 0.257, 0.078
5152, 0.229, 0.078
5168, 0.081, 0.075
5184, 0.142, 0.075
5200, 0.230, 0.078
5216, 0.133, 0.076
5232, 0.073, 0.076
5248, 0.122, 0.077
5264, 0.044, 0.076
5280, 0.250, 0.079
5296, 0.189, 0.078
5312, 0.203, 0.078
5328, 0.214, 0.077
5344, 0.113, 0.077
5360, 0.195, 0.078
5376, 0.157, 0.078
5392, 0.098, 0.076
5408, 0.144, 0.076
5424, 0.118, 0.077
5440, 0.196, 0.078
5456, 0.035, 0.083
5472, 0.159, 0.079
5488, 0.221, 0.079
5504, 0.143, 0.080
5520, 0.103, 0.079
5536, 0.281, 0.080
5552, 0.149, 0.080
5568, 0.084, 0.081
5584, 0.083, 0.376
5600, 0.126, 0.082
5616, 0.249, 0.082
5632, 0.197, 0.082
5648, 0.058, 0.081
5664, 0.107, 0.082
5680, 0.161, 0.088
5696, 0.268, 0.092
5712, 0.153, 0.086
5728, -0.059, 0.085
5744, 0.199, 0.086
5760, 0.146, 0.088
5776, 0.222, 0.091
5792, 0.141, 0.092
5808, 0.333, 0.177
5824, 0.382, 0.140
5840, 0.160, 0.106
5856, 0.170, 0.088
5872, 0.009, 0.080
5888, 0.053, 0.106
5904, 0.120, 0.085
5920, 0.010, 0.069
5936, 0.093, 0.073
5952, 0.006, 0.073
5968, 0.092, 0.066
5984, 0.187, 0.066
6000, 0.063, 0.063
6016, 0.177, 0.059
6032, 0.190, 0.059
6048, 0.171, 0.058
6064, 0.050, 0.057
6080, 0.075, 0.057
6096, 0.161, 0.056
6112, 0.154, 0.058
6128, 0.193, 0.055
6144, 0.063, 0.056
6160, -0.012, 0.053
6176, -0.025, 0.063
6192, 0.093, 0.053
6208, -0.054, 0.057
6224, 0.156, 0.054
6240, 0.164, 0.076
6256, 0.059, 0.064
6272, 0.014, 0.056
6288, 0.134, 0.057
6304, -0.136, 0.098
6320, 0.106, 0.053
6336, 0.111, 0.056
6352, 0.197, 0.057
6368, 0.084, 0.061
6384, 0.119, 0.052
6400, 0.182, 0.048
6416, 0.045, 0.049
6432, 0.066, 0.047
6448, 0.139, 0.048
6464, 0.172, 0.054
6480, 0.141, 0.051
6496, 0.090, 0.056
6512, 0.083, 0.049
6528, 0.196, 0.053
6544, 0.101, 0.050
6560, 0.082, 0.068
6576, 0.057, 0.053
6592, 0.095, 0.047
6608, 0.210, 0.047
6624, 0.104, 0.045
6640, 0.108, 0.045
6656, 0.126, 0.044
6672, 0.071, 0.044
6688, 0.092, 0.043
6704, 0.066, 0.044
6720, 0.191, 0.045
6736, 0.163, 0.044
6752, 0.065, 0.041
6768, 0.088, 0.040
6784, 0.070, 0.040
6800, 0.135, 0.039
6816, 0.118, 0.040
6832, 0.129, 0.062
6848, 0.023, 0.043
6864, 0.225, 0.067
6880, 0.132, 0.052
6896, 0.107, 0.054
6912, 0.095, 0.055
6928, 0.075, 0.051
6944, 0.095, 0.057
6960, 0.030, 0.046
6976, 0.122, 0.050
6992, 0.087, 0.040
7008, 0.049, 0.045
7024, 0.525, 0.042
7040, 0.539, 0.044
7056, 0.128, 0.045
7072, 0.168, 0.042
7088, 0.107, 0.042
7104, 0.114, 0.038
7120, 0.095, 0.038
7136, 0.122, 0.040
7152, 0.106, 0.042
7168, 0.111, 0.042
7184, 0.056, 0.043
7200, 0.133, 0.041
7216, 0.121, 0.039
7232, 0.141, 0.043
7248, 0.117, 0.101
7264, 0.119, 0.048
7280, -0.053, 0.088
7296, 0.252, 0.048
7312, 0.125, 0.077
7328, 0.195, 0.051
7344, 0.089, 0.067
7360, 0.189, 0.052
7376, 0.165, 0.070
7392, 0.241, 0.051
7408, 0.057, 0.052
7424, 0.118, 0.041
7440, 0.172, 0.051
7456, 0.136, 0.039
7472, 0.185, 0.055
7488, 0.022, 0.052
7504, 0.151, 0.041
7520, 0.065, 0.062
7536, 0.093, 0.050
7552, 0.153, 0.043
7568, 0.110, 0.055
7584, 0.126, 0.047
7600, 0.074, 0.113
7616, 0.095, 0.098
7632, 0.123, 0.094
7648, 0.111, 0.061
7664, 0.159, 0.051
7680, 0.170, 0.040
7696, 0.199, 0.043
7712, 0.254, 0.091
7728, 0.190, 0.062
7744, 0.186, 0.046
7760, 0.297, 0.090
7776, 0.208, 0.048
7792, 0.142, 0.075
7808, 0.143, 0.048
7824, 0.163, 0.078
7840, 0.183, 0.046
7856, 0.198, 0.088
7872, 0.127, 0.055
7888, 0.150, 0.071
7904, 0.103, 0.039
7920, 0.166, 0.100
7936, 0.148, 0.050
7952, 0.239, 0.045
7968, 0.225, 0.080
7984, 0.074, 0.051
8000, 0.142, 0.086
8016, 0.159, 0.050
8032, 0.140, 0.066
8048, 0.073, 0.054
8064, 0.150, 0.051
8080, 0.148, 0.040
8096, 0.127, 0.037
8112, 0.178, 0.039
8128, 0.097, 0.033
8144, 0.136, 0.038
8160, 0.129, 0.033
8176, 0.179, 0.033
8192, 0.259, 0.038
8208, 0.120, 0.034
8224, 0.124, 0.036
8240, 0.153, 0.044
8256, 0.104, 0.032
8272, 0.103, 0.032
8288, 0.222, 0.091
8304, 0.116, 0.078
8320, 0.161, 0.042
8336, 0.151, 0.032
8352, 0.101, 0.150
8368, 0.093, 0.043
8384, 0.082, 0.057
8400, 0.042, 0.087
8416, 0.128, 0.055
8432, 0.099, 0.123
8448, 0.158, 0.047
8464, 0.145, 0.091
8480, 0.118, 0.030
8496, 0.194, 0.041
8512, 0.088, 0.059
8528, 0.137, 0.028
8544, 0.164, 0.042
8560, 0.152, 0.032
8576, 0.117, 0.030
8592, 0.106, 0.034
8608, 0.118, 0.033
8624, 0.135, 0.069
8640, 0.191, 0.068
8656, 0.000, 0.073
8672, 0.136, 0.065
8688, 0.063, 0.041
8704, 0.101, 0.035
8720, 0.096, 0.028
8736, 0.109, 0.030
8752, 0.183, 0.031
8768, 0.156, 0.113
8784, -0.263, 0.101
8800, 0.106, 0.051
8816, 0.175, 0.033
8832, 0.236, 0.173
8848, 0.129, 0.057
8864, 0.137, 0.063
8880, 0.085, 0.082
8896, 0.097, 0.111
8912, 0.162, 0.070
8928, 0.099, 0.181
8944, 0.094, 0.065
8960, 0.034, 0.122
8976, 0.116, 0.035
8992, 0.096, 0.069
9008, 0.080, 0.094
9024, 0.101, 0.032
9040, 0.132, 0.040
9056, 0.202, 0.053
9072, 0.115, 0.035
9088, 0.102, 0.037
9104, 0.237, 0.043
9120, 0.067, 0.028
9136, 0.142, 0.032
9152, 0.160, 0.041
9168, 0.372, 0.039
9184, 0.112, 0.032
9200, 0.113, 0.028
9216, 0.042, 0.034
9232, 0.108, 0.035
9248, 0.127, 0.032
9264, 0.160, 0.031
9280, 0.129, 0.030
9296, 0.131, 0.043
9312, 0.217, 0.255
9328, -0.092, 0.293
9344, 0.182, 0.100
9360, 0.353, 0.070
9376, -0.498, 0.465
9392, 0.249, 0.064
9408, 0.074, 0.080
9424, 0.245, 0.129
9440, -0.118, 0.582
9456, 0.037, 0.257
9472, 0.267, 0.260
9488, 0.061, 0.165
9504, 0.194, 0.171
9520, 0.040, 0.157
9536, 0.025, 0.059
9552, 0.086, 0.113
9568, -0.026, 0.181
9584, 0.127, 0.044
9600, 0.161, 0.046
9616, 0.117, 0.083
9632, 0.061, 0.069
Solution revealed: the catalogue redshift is 0.89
